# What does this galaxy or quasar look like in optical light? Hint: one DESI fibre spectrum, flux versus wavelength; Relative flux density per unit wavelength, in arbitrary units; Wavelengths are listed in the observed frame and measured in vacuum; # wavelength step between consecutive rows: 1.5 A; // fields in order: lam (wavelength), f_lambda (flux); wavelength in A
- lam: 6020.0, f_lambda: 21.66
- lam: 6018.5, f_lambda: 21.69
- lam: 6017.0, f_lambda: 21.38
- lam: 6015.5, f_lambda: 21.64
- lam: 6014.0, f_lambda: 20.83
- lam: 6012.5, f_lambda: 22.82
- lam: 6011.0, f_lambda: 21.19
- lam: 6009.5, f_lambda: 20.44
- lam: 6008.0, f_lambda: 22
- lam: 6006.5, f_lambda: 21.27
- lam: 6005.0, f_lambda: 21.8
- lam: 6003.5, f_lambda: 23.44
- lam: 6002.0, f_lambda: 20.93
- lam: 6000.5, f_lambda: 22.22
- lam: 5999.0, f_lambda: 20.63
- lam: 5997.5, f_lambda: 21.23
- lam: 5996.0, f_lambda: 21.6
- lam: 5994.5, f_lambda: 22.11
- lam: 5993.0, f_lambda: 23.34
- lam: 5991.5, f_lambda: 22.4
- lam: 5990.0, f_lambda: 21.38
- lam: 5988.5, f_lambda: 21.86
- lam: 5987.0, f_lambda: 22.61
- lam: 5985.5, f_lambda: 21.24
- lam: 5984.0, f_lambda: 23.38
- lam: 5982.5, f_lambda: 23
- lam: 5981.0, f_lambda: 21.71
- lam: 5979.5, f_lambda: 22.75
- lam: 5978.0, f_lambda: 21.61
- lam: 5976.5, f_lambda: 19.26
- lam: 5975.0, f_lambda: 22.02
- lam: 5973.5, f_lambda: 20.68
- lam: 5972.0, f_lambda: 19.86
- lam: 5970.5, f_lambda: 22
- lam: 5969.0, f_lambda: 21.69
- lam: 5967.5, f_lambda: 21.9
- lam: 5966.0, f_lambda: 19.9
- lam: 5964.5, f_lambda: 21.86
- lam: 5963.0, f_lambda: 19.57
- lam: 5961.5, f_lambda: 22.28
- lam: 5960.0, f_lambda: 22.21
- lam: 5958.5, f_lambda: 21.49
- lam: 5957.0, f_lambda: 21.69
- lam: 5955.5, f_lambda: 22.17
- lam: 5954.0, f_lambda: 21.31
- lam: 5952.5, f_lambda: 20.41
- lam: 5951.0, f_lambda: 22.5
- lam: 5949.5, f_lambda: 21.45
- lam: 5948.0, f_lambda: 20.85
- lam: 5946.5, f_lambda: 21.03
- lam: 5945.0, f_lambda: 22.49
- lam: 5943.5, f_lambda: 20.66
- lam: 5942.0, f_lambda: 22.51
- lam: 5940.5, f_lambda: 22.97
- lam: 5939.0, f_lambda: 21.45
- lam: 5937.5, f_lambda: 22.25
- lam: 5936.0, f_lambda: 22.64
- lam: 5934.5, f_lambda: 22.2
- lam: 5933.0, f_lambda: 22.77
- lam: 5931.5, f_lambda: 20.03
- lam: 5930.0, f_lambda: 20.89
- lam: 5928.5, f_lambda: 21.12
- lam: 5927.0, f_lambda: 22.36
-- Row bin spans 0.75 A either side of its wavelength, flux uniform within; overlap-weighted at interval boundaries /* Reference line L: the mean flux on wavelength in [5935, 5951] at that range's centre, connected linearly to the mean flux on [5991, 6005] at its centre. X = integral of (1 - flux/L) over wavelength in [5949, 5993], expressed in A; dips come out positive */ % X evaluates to 0.6 A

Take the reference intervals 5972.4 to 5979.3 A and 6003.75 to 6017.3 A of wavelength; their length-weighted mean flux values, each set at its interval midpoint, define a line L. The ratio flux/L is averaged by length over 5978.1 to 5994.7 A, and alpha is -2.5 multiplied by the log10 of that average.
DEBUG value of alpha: -0.06 mag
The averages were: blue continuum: 21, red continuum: 21.6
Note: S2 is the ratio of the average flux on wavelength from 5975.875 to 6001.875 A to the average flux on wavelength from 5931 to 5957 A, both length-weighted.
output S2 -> 1.0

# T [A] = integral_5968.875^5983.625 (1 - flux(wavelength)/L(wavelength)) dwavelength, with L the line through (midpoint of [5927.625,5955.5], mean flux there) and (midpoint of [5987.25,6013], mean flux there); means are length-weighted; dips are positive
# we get 0.2 A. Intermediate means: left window 21.7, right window 21.8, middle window 21.5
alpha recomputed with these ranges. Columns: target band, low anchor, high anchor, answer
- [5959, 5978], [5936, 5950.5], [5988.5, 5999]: 0.04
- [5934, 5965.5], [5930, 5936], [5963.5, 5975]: -0.01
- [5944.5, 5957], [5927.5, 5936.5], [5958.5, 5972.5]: 0.00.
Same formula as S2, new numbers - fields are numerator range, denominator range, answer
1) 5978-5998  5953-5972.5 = 1.04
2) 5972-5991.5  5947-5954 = 1.02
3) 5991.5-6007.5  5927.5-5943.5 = 1.00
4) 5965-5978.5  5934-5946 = 0.95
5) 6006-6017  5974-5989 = 0.98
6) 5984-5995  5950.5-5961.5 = 1.02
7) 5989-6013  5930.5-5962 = 1.00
